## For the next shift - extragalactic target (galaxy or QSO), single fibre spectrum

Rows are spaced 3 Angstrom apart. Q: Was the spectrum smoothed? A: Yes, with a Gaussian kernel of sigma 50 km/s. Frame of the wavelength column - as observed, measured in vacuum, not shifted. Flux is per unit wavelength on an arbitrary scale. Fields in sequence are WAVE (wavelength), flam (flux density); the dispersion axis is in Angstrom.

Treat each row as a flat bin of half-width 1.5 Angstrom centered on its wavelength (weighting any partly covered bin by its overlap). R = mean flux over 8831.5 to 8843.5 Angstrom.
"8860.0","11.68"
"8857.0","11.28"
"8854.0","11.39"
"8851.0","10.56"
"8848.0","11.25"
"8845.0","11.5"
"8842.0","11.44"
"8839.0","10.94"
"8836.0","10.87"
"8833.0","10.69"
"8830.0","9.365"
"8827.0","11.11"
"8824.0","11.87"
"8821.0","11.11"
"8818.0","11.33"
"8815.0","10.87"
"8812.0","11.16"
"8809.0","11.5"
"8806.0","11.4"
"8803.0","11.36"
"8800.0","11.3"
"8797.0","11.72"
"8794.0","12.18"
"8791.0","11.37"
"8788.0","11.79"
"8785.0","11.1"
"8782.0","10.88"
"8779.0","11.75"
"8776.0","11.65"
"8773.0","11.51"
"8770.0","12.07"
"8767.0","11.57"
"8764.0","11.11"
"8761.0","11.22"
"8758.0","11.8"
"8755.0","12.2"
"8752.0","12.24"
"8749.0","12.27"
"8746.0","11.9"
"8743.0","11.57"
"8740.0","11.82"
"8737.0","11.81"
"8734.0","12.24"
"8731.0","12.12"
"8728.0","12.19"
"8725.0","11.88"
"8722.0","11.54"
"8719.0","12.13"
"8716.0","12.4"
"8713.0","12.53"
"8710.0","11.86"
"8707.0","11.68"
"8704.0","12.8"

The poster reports 11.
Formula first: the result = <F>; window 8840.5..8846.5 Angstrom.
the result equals 11.5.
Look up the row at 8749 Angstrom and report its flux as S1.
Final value 12.27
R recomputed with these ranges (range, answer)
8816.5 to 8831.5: 11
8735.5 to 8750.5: 11.9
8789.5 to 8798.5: 11.8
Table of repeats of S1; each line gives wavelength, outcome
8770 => 12.07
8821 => 11.11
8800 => 11.3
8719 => 12.13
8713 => 12.53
